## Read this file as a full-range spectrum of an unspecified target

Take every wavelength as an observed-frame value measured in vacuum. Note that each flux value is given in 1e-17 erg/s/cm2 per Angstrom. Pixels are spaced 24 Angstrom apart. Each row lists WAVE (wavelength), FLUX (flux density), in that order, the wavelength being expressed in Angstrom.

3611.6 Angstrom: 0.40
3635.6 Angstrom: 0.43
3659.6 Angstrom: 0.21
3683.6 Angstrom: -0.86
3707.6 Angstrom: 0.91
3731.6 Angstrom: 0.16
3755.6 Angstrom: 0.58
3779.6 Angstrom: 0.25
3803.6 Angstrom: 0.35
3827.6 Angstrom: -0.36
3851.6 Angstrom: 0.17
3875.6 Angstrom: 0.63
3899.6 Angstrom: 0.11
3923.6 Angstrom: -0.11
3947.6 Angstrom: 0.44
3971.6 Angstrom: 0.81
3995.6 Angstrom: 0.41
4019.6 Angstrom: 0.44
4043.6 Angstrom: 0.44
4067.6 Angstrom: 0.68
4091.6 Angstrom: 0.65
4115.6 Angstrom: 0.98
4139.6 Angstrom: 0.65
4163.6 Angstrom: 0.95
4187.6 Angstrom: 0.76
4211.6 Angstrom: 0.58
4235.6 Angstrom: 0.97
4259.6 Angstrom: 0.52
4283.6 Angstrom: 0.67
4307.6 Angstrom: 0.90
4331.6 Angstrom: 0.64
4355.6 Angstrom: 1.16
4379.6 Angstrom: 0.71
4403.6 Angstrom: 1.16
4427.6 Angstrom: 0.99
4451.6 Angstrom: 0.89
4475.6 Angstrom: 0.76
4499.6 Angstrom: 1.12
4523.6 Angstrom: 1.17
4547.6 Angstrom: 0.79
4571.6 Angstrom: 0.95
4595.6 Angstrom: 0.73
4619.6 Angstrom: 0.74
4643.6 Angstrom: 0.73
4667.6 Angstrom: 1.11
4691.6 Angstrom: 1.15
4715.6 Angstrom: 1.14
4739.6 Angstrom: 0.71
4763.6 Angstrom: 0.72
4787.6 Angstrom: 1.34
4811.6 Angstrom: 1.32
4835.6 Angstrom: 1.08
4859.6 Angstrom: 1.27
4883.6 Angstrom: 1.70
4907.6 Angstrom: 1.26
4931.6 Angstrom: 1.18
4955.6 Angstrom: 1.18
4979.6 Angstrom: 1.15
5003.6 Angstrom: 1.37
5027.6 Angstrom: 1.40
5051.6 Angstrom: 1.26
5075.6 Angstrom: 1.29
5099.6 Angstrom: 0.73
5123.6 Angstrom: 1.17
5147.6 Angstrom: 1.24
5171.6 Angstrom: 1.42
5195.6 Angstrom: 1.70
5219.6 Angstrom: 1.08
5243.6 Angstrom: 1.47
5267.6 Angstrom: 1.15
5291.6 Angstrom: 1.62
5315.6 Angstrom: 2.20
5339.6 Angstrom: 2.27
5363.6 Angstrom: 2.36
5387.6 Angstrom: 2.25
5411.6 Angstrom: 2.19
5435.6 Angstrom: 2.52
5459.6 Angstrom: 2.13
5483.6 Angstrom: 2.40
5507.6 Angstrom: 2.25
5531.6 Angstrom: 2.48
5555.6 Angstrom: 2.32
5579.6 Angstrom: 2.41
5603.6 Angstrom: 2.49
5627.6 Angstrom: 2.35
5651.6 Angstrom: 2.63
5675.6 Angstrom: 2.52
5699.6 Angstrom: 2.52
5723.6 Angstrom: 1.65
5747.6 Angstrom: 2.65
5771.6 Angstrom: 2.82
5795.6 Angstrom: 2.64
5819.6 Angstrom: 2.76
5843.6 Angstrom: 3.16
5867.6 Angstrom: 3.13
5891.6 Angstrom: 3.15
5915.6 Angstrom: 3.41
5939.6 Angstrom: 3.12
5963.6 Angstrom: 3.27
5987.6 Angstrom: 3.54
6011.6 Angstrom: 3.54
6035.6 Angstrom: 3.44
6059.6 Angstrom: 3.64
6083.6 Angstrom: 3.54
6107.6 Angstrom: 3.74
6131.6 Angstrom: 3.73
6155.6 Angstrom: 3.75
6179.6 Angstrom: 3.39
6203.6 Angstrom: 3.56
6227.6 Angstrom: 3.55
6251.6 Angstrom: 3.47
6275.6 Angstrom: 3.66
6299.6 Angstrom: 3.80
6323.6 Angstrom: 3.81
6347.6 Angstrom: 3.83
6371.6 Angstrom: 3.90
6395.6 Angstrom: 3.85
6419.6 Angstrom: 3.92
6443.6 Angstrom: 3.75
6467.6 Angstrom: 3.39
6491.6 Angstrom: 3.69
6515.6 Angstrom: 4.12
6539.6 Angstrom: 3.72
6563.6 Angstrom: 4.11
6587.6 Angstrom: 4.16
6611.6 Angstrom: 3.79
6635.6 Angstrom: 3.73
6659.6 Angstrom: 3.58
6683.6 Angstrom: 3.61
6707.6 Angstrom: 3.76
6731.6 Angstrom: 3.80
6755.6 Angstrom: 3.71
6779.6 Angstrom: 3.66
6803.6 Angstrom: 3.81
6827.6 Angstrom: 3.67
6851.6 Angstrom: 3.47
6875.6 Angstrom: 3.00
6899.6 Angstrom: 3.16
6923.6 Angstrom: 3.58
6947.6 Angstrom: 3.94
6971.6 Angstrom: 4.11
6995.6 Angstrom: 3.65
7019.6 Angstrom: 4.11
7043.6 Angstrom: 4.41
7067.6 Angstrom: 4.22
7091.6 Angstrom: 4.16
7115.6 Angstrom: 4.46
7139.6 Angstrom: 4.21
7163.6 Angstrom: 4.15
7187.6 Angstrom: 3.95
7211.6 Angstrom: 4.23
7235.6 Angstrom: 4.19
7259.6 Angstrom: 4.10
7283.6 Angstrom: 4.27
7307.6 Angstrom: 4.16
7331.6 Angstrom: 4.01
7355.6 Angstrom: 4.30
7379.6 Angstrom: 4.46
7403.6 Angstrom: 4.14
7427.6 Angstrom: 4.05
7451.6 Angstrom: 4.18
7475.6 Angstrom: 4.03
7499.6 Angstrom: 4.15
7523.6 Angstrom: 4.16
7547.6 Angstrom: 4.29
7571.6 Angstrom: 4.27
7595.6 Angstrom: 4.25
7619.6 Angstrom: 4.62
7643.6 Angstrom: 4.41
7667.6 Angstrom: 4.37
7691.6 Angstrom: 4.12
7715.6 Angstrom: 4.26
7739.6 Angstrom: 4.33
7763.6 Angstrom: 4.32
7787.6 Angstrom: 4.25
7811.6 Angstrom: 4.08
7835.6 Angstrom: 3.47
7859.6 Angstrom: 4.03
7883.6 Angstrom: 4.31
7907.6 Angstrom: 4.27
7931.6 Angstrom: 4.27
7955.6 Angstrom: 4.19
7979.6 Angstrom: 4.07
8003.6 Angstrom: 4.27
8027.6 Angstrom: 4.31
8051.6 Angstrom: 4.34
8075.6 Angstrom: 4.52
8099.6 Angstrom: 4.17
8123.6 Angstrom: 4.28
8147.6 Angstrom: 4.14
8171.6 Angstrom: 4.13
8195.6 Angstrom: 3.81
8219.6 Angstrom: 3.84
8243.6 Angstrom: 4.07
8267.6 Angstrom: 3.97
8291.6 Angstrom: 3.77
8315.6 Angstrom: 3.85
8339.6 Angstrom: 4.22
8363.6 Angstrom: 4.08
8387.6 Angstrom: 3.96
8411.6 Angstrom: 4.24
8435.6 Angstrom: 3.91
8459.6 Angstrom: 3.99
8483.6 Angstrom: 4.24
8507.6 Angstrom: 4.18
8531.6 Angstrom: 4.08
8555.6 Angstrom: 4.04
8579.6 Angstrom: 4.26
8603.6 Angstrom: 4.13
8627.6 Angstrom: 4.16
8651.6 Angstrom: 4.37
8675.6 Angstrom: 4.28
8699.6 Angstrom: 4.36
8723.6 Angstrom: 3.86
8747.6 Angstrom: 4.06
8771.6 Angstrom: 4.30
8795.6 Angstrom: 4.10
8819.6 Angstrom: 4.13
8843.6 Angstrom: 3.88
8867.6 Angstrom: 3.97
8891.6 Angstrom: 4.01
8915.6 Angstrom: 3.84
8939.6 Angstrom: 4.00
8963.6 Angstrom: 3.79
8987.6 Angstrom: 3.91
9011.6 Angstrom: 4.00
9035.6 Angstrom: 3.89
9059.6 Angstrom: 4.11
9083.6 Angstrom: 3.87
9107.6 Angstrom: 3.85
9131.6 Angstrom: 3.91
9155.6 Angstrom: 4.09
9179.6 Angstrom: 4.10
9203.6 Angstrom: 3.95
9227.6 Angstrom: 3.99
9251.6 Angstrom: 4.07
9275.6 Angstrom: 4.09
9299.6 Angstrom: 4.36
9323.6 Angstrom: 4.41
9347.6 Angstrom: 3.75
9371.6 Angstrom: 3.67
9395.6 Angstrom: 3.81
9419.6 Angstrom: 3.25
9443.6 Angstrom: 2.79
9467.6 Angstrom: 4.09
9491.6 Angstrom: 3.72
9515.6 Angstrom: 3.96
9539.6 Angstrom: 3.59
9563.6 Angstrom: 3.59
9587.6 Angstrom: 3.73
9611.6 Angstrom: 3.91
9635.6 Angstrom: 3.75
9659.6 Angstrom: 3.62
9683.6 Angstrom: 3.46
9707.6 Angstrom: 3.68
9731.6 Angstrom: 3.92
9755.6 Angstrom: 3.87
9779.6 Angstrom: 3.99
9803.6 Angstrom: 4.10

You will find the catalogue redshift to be 0.33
